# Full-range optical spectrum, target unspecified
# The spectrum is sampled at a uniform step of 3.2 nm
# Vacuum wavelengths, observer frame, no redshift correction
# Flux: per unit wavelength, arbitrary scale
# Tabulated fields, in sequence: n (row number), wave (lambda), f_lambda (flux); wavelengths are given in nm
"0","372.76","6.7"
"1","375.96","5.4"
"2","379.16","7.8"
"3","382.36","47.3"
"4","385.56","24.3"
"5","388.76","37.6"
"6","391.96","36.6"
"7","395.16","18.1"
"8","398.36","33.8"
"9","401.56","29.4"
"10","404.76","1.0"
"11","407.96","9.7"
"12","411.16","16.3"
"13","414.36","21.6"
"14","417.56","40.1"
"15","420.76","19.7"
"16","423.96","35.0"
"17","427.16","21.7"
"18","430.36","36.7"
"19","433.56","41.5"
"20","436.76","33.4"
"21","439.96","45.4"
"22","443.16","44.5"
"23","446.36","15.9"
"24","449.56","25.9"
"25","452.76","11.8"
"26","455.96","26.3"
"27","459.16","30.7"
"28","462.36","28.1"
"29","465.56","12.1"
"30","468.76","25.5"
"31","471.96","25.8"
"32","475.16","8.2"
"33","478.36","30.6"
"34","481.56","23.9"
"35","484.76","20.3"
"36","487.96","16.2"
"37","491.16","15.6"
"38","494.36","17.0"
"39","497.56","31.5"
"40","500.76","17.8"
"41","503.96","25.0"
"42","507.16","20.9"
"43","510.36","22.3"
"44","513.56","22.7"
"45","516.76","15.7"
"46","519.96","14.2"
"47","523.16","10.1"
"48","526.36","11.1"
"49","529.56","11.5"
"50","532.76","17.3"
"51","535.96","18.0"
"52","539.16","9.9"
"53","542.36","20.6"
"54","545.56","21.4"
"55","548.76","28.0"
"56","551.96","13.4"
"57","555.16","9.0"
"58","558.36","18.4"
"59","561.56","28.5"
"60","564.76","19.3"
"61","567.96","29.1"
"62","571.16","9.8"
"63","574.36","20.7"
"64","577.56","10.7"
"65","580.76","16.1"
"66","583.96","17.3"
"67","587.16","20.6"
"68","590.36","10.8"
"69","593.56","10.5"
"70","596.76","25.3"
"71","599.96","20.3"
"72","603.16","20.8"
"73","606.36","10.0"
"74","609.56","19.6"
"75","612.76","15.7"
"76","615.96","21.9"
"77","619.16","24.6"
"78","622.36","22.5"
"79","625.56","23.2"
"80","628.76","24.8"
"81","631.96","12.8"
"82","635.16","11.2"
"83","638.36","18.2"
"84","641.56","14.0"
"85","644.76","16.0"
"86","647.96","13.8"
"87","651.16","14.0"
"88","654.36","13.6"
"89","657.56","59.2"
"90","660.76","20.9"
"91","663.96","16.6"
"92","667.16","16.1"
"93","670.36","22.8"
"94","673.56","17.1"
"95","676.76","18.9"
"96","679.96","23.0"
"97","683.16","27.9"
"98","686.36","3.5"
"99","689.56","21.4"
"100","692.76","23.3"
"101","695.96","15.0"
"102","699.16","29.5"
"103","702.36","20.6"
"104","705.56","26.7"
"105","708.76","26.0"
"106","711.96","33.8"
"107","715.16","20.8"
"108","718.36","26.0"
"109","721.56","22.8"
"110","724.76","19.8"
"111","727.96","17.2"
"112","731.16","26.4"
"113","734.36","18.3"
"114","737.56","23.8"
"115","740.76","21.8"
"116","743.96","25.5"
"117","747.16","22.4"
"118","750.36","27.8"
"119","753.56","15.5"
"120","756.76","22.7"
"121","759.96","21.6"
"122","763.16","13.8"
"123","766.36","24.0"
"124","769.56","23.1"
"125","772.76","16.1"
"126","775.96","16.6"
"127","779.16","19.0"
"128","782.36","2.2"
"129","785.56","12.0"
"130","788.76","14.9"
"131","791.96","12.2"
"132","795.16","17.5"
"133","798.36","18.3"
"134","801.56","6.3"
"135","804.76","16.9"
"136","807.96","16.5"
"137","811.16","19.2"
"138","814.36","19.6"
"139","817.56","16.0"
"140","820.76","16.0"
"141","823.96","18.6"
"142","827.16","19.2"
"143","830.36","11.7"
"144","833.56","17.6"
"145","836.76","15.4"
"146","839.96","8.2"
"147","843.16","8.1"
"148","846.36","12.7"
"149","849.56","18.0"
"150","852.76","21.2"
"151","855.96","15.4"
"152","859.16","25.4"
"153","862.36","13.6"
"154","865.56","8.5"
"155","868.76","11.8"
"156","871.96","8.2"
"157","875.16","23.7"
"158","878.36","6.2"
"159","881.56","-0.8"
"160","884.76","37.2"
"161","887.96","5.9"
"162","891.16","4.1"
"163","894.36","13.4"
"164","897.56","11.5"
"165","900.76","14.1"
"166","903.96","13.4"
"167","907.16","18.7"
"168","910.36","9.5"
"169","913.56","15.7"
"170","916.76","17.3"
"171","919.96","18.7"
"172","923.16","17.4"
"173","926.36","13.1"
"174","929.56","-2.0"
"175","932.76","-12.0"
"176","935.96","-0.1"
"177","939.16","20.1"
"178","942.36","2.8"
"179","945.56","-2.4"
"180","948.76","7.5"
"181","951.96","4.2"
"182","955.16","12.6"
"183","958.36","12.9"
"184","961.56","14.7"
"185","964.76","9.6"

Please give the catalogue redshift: 0.77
